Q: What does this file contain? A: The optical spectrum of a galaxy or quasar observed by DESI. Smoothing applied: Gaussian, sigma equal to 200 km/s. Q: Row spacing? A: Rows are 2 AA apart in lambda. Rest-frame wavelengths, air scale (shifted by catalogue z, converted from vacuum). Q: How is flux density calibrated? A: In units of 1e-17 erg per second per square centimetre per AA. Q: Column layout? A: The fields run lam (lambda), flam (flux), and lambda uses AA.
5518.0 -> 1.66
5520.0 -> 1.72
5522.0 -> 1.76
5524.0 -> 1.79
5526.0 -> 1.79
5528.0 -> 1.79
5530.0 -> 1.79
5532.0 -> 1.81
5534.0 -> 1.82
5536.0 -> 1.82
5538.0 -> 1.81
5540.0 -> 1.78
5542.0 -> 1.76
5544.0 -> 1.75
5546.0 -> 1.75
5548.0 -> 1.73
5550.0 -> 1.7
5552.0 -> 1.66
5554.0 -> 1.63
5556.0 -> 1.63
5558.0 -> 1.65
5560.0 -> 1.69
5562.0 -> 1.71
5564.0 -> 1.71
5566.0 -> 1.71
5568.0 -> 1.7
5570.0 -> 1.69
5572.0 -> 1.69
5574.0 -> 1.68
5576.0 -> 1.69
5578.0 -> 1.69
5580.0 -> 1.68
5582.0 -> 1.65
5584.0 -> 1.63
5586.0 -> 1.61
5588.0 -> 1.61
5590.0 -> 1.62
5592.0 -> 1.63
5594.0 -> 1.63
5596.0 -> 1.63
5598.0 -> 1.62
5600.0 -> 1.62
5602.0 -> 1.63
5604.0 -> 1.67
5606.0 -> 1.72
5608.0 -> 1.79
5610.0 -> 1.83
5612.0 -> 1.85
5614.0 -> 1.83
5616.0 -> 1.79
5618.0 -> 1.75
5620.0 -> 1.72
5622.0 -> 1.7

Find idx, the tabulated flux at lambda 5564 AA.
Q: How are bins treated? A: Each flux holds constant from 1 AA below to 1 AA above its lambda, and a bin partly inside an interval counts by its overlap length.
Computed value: 1.71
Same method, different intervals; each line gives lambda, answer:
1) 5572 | 1.69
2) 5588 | 1.61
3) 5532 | 1.81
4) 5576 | 1.69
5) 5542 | 1.76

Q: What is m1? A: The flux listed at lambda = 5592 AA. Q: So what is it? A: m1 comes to 1.63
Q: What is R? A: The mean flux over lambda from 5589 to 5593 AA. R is 1.62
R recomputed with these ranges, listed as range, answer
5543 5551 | 1.73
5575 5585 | 1.67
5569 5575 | 1.69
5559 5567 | 1.7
